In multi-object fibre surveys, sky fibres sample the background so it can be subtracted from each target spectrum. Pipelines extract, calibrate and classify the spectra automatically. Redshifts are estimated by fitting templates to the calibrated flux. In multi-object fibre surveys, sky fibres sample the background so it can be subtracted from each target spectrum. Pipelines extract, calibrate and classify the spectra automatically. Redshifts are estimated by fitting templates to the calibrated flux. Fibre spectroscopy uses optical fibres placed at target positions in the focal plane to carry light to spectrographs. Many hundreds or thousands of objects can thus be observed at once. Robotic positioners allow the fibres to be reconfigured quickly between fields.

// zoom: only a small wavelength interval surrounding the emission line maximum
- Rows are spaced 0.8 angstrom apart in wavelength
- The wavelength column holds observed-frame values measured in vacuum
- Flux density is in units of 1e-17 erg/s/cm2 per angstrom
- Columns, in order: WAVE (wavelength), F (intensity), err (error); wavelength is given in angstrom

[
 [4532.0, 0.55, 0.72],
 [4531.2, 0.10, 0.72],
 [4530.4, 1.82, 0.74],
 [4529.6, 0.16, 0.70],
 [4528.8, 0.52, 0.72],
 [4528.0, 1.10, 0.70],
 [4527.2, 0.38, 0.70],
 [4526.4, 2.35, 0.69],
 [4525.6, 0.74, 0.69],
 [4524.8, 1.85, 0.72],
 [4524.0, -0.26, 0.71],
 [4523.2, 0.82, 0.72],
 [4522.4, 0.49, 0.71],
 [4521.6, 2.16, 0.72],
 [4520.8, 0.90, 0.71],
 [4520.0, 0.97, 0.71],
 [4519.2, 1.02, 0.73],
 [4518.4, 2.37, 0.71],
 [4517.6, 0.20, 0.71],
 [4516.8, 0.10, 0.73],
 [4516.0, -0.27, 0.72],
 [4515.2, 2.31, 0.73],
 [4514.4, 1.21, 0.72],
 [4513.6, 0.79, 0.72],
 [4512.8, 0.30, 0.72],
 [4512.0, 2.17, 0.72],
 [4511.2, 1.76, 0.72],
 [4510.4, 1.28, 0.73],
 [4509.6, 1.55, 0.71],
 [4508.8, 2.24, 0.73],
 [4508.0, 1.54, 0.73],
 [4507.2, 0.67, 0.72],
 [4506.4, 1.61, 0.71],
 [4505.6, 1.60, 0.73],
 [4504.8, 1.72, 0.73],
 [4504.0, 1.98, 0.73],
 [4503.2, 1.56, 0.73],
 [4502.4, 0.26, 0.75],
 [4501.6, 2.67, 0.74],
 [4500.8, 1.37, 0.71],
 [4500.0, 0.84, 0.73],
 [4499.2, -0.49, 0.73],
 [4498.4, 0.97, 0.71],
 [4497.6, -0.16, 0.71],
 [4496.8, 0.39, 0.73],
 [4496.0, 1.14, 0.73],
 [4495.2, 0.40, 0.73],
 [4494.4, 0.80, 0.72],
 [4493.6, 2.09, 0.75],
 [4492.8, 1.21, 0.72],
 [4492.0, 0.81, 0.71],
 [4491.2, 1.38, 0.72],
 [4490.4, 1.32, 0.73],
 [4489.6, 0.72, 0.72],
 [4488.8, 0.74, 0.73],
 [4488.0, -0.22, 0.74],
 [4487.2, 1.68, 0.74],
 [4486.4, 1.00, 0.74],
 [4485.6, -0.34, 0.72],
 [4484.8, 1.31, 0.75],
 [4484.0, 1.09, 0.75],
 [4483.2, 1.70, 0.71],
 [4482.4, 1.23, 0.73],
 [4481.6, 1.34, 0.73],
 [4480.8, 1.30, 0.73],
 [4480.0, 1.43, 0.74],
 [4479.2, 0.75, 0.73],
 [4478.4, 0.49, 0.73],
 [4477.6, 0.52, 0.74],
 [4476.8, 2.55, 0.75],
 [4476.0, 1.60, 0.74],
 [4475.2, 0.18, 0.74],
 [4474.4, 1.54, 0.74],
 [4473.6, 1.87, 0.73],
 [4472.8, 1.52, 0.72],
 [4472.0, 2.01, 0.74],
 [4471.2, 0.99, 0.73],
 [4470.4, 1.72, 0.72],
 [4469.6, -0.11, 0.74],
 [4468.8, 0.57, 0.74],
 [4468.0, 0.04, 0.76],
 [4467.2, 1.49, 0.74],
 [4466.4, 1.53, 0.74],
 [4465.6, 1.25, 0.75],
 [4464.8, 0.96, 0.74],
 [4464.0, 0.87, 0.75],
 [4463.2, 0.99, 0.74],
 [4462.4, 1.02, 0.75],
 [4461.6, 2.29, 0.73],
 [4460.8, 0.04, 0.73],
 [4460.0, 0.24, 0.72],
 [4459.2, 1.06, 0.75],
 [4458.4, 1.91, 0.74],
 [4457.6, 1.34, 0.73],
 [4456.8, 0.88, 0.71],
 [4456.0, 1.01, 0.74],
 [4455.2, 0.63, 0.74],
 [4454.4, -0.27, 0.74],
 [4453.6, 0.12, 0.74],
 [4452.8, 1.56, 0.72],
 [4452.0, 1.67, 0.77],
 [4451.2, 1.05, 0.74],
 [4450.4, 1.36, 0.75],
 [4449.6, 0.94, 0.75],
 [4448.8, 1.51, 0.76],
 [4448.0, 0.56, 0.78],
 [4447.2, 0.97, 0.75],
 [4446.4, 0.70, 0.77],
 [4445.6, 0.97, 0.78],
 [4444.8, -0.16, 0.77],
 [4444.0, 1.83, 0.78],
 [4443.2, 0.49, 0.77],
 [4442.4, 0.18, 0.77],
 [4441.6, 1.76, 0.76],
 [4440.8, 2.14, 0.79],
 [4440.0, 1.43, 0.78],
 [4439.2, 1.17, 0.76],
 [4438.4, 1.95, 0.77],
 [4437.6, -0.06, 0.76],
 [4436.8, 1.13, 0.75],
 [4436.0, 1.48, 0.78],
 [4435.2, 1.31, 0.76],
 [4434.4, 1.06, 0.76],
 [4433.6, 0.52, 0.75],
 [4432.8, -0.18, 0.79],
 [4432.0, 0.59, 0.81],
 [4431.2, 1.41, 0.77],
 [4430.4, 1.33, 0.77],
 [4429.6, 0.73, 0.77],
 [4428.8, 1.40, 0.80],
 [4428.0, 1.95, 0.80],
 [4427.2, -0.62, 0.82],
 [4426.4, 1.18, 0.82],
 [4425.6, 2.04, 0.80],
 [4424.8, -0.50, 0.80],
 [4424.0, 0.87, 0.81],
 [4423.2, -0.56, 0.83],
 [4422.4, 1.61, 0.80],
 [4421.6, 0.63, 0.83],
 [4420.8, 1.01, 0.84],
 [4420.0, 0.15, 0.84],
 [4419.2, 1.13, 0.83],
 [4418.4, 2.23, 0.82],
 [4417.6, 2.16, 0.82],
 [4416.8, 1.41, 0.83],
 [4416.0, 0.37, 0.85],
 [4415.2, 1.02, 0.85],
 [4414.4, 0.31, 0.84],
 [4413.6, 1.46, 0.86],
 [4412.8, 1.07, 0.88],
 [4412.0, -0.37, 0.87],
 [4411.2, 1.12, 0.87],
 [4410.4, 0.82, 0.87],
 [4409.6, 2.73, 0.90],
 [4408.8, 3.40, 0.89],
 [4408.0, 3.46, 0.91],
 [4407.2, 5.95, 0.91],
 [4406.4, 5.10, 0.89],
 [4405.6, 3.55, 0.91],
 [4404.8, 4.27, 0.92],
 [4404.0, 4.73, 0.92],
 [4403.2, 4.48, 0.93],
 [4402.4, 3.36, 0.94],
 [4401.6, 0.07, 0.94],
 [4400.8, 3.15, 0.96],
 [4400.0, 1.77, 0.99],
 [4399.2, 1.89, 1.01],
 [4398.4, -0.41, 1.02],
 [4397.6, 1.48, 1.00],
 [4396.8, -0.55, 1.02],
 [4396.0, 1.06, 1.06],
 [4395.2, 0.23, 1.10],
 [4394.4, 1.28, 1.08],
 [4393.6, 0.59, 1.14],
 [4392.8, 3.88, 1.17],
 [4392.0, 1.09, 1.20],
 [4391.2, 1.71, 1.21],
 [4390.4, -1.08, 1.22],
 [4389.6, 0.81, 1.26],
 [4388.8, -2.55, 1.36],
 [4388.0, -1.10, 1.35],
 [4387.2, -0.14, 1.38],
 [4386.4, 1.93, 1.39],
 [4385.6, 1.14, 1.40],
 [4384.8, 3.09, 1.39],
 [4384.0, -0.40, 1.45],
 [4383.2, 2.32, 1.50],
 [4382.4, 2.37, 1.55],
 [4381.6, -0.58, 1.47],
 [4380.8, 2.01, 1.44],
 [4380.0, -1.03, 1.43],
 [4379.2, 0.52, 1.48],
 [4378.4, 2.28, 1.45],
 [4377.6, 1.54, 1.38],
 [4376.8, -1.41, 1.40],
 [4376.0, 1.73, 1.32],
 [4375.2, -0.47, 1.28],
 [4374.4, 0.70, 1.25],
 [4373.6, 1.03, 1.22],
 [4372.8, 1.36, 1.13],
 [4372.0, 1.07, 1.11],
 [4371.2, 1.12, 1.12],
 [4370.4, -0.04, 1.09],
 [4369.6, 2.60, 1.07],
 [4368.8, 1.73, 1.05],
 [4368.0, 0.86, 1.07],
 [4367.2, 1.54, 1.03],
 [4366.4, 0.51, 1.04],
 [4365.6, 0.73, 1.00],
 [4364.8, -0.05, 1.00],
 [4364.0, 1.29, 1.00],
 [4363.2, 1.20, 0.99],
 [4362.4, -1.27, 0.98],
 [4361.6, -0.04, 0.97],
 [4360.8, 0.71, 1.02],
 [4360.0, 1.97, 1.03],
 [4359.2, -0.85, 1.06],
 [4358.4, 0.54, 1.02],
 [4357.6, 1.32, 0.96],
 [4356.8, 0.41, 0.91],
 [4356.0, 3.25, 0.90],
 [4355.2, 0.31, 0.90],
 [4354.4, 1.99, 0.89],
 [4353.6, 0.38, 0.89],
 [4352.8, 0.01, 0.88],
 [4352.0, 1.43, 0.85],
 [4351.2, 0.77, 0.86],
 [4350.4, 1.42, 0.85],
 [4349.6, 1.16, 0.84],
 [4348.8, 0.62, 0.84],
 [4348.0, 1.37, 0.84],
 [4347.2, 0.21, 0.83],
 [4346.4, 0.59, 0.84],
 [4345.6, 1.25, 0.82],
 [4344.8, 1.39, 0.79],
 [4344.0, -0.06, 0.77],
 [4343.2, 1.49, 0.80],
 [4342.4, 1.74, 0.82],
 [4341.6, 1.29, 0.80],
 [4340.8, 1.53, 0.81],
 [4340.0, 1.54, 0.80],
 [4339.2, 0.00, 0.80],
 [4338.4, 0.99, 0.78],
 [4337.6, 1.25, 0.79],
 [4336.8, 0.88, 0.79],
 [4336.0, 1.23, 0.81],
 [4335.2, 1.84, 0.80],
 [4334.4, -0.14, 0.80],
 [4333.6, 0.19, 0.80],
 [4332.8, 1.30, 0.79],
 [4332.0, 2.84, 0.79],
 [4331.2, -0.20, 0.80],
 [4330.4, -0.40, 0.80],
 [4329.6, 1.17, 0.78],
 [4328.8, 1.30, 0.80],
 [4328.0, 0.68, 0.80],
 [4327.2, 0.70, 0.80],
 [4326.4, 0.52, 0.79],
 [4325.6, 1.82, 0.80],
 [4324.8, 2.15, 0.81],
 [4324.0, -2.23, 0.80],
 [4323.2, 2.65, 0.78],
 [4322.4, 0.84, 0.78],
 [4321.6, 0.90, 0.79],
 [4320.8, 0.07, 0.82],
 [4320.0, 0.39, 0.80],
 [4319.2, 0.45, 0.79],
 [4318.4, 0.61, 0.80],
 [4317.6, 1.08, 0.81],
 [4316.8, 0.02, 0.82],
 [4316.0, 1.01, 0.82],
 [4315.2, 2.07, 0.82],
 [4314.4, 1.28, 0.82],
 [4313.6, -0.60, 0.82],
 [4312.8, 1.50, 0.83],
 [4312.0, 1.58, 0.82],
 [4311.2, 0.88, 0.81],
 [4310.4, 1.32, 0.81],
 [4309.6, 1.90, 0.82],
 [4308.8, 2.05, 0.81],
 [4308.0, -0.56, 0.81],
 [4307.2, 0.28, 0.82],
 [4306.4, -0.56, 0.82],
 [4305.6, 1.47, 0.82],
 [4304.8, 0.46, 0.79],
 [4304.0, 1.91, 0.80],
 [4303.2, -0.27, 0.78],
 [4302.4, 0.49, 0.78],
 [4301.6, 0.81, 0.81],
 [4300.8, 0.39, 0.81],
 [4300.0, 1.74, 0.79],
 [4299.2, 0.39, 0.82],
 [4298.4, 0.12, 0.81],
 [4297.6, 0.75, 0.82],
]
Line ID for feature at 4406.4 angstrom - [O II]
